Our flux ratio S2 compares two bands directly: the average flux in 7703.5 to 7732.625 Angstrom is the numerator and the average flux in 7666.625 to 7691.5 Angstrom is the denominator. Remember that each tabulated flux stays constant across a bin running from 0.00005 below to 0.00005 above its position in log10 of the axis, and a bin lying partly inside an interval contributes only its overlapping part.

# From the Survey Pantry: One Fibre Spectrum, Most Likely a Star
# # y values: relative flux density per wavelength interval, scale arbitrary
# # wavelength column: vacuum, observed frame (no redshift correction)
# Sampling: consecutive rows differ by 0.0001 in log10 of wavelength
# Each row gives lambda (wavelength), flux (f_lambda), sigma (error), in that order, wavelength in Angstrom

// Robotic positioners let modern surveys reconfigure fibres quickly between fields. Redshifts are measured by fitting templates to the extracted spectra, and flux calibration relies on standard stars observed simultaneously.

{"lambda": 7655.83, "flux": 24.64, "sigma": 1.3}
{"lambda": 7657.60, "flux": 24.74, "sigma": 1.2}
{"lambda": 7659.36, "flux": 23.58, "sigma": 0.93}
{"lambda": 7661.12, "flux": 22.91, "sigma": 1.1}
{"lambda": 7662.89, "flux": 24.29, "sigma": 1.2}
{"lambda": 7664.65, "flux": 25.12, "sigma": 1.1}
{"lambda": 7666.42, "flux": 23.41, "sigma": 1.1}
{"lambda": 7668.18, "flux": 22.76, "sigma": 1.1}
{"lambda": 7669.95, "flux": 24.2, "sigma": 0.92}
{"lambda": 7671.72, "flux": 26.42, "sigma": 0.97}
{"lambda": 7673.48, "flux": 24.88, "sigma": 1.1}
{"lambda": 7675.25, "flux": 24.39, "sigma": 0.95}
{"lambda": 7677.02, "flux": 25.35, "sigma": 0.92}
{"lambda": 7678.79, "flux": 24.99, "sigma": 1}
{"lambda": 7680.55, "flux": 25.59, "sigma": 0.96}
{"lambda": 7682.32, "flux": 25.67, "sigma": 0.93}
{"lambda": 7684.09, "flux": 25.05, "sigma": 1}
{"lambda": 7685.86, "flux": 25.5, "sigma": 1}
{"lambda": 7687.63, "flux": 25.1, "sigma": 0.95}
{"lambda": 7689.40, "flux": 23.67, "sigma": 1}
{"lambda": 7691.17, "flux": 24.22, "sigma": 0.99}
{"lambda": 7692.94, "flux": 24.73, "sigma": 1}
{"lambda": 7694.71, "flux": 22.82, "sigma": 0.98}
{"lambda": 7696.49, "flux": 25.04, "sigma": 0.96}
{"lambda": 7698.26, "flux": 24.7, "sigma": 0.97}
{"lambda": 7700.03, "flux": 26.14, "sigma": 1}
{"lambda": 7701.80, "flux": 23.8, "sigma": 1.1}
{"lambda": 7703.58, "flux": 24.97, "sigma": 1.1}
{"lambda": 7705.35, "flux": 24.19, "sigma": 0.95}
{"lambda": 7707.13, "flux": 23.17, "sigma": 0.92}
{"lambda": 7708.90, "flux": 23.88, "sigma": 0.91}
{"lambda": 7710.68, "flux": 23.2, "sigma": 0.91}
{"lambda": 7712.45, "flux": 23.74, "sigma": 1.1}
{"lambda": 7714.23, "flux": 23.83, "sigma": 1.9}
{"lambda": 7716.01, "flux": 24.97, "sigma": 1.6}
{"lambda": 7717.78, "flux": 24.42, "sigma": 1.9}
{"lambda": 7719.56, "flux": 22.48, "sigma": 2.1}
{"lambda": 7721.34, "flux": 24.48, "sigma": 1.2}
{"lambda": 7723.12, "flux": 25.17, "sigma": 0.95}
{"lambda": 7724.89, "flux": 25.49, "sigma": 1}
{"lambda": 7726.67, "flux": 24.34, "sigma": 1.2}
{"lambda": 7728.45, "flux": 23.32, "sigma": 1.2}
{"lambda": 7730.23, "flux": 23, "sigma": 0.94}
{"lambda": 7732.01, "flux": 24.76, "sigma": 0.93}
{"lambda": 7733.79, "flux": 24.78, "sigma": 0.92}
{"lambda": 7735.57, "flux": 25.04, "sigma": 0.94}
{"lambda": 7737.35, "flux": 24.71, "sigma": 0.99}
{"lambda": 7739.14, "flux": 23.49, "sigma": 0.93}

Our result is 1.0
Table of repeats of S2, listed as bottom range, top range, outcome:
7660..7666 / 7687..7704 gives 1.02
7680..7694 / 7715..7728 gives 0.98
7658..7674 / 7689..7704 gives 1.01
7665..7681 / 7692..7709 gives 0.99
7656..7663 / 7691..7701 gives 1.03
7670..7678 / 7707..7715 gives 0.94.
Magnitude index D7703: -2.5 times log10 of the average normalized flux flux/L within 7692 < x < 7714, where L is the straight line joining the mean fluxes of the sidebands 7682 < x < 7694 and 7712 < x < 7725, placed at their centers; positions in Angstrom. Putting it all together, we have 0.02 mag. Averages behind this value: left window 24.8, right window 24.3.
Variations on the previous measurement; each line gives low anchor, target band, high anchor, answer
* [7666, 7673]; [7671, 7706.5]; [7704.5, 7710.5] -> -0.038 mag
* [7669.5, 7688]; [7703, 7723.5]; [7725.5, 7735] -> 0.022 mag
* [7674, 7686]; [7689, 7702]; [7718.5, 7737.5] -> 0.020 mag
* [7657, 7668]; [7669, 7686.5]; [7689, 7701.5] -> -0.044 mag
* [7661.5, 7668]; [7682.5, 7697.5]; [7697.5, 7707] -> -0.006 mag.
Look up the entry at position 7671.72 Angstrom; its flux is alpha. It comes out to 26.42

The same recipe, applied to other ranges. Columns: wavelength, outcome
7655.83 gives 24.64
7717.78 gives 24.42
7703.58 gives 24.97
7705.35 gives 24.19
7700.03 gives 26.14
